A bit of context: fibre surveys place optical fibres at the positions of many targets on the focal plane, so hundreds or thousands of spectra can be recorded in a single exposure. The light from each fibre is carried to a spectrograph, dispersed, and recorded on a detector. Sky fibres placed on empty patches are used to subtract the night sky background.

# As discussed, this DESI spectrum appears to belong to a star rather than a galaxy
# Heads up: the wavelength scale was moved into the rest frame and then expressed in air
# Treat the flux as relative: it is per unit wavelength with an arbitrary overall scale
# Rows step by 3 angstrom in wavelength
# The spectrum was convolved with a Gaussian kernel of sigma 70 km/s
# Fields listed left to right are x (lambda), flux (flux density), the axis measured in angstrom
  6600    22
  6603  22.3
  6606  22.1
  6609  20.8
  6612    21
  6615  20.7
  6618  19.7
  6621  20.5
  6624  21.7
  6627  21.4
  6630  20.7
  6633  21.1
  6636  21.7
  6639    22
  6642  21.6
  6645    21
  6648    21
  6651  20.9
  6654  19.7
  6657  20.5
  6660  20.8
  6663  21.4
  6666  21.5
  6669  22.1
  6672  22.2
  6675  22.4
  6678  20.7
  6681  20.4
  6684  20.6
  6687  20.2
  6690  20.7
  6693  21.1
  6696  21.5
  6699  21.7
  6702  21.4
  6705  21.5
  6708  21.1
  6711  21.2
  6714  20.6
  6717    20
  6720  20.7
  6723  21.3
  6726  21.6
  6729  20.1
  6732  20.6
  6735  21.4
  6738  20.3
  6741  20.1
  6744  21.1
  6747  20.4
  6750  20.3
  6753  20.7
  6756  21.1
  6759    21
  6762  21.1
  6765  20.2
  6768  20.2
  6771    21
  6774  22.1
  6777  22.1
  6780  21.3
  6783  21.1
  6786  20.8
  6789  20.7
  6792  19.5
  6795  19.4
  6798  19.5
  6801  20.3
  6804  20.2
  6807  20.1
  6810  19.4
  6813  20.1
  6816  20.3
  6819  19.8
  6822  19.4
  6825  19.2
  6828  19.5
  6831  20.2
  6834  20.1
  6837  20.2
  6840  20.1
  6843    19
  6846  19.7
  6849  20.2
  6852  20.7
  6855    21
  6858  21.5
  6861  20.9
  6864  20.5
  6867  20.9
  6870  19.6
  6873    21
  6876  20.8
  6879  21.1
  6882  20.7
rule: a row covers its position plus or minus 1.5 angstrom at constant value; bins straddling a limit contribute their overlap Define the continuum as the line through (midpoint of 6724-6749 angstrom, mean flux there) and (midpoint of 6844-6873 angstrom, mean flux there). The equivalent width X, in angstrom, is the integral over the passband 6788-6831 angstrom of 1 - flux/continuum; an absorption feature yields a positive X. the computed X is 1.66 angstrom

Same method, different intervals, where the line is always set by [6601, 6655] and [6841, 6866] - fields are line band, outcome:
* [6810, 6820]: 0.3 angstrom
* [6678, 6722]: 0.0 angstrom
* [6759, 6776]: -0.2 angstrom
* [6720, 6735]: -0.1 angstrom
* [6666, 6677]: -0.6 angstrom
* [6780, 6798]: 0.3 angstrom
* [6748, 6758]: 0.0 angstrom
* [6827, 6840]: 0.3 angstrom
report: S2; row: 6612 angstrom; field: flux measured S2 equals 21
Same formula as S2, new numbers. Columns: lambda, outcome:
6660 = 20.8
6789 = 20.7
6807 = 20.1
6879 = 21.1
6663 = 21.4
